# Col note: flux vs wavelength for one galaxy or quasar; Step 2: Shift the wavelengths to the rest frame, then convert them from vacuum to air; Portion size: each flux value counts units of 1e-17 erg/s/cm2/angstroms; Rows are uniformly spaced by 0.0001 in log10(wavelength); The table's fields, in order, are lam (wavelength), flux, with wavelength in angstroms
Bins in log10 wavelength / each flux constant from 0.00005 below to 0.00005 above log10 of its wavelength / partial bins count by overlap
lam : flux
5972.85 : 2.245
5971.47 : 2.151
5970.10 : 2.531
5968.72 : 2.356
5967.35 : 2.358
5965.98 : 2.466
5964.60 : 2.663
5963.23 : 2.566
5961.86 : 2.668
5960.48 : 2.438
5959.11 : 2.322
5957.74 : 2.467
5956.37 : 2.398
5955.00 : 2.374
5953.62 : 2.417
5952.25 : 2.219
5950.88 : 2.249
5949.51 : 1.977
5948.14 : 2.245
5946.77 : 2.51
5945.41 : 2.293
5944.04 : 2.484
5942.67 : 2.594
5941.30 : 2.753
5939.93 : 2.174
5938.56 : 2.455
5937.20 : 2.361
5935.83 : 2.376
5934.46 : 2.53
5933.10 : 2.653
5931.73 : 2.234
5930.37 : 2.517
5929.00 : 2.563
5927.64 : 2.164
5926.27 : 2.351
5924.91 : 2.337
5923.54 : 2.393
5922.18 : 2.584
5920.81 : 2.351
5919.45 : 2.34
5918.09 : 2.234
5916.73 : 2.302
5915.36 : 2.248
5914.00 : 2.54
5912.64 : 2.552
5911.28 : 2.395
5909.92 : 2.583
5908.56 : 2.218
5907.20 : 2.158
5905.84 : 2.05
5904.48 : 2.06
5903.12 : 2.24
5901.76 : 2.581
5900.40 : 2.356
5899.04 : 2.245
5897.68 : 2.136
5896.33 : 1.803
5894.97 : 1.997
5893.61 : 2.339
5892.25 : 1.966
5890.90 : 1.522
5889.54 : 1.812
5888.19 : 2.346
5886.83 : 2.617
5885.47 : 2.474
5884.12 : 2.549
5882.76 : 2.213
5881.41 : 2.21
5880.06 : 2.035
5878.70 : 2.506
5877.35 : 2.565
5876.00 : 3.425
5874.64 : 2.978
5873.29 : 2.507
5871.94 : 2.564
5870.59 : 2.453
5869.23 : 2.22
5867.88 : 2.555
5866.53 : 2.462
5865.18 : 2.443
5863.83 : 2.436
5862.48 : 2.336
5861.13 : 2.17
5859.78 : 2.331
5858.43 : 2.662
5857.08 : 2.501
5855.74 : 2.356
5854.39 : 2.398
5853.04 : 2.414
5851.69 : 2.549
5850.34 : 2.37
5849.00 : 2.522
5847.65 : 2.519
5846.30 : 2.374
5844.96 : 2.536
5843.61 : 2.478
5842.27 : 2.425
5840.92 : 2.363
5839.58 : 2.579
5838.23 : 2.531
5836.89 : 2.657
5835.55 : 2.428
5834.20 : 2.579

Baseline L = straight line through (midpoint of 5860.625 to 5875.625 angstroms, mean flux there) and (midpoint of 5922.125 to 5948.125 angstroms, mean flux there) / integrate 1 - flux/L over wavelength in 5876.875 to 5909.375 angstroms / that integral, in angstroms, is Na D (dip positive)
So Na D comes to 3.4 angstroms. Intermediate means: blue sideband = 2.49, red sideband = 2.43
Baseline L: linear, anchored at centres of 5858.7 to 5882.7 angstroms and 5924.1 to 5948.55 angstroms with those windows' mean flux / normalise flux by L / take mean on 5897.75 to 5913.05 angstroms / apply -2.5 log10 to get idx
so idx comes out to 0.07 mag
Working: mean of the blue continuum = 2.48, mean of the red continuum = 2.42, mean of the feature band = 2.3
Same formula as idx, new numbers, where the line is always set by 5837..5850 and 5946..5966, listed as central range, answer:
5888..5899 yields 0.224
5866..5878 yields -0.074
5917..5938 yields 0.009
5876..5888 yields 0.002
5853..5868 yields 0.024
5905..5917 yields 0.044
